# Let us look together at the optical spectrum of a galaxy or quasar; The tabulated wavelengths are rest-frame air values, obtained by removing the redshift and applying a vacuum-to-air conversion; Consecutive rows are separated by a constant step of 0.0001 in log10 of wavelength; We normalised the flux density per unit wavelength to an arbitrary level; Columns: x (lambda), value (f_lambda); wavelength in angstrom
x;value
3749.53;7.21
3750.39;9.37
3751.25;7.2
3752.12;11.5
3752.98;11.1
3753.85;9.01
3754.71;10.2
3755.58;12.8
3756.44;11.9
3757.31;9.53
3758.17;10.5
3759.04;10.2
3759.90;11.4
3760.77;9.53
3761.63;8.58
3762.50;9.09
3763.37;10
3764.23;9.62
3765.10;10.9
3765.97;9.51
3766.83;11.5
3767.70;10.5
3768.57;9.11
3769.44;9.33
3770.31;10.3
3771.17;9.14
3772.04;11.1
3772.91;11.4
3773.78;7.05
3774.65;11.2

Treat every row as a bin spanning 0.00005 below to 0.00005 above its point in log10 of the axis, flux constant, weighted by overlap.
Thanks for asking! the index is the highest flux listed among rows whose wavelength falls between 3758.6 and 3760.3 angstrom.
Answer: 11.4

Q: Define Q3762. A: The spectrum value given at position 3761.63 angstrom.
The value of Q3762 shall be 8.58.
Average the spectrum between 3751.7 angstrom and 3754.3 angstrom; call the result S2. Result 10.5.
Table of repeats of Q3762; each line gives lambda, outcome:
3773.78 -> 7.05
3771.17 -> 9.14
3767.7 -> 10.5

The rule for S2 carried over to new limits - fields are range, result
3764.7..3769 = 10.3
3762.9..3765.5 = 10.1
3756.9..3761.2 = 10.2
